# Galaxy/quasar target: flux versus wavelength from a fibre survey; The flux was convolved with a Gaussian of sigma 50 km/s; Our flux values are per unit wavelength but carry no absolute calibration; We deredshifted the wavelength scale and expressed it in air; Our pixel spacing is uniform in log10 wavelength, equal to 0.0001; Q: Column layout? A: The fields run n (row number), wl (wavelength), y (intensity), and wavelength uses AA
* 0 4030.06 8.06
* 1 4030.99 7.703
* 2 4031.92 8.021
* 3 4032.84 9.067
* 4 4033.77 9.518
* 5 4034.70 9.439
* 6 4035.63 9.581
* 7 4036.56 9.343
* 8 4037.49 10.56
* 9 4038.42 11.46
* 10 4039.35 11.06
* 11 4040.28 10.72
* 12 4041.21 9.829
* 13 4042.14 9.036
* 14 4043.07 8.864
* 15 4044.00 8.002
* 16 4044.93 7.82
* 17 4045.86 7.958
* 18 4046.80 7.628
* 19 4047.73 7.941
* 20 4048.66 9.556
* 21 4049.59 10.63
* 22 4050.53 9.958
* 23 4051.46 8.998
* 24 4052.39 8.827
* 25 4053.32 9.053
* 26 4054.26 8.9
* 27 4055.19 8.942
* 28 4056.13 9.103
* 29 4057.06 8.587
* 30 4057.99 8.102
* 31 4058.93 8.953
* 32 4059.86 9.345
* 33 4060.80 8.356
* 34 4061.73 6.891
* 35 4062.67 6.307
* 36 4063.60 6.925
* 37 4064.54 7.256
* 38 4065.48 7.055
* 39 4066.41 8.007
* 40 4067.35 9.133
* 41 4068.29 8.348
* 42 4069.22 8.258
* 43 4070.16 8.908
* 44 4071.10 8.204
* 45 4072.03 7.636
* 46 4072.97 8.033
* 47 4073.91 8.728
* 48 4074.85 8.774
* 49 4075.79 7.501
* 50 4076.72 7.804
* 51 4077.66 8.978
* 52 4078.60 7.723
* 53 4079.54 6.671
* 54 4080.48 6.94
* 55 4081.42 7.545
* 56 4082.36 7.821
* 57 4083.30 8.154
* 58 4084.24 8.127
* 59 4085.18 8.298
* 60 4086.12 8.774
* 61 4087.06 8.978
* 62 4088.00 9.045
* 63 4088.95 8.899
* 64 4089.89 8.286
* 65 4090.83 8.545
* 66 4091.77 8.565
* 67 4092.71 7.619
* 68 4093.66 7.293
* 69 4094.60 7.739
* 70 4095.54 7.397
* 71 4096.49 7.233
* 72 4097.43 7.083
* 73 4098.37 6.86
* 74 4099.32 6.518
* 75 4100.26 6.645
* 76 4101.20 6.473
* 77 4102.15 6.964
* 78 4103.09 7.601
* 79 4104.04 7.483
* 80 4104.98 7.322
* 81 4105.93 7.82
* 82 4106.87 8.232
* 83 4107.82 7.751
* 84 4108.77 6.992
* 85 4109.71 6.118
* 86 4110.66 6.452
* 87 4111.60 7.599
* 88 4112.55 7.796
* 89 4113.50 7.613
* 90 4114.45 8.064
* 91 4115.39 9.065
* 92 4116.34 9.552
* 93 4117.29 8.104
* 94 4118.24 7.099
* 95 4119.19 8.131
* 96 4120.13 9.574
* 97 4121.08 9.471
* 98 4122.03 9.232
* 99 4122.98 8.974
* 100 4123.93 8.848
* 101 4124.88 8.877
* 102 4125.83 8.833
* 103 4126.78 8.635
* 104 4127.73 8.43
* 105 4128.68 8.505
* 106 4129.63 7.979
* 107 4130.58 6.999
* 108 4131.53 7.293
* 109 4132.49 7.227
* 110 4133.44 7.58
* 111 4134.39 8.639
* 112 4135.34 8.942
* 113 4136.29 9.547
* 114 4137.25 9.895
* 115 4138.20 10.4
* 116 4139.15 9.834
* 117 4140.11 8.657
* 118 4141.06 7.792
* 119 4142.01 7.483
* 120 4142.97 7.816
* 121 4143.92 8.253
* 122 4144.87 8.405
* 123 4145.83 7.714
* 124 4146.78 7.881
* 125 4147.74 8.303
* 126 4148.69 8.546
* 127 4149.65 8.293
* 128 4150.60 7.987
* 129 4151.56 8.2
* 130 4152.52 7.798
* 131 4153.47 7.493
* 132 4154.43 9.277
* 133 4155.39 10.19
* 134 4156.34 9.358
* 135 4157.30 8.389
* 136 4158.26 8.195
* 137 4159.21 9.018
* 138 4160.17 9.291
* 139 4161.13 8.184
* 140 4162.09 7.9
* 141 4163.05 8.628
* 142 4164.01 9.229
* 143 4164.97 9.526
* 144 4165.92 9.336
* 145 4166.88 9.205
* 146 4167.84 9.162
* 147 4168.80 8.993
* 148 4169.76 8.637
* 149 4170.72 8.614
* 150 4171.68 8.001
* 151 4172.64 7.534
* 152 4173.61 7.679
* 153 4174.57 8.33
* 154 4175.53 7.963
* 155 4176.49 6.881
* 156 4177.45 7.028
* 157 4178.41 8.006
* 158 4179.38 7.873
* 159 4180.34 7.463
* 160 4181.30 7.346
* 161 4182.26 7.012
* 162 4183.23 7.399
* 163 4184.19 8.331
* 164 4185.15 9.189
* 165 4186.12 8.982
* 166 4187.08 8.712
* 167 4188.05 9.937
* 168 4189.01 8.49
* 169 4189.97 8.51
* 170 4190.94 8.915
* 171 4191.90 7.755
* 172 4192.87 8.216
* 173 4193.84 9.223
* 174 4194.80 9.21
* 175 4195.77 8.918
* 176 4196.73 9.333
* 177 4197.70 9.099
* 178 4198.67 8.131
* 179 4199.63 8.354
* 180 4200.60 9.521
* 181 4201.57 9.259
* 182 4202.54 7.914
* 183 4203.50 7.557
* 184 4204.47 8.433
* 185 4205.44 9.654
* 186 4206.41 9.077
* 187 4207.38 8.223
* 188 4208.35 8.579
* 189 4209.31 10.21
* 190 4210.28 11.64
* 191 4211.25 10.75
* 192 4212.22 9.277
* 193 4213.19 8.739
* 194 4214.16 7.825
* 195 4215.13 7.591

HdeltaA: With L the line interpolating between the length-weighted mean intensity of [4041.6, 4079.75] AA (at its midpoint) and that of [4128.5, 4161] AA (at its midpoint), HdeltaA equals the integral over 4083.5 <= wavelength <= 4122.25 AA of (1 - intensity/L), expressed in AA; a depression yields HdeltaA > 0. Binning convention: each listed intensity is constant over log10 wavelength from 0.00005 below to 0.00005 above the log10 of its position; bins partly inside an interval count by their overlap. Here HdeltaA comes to 2.5 AA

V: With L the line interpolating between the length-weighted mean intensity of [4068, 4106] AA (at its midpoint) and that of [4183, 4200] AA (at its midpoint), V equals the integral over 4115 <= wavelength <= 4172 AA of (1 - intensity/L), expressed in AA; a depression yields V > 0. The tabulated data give -1.9 AA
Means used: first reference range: 7.84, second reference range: 8.73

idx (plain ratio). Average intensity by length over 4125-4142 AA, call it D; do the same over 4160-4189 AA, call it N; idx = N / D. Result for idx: 1.0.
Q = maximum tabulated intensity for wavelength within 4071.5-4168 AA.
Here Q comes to 10.4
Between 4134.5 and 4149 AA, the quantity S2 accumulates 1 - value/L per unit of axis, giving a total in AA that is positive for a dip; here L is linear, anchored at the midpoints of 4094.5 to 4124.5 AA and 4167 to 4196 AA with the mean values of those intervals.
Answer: -1.2 AA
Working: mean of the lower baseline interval 7.75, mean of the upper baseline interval 8.28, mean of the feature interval 8.63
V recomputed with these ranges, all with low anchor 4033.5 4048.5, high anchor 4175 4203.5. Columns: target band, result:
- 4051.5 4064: 1.1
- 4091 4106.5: 2.8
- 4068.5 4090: 2.1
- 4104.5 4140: 1.9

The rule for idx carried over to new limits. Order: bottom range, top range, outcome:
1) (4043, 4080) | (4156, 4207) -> 1.02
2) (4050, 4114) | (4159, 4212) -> 1.09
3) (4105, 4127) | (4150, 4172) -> 1.07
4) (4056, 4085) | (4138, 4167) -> 1.07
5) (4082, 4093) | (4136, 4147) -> 1.02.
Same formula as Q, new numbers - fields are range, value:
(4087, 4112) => 9.045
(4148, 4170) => 10.19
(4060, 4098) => 9.133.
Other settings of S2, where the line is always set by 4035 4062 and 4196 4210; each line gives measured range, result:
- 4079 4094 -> 1.6 AA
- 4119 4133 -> 0.8 AA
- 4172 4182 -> 1.5 AA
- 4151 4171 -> 0.3 AA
